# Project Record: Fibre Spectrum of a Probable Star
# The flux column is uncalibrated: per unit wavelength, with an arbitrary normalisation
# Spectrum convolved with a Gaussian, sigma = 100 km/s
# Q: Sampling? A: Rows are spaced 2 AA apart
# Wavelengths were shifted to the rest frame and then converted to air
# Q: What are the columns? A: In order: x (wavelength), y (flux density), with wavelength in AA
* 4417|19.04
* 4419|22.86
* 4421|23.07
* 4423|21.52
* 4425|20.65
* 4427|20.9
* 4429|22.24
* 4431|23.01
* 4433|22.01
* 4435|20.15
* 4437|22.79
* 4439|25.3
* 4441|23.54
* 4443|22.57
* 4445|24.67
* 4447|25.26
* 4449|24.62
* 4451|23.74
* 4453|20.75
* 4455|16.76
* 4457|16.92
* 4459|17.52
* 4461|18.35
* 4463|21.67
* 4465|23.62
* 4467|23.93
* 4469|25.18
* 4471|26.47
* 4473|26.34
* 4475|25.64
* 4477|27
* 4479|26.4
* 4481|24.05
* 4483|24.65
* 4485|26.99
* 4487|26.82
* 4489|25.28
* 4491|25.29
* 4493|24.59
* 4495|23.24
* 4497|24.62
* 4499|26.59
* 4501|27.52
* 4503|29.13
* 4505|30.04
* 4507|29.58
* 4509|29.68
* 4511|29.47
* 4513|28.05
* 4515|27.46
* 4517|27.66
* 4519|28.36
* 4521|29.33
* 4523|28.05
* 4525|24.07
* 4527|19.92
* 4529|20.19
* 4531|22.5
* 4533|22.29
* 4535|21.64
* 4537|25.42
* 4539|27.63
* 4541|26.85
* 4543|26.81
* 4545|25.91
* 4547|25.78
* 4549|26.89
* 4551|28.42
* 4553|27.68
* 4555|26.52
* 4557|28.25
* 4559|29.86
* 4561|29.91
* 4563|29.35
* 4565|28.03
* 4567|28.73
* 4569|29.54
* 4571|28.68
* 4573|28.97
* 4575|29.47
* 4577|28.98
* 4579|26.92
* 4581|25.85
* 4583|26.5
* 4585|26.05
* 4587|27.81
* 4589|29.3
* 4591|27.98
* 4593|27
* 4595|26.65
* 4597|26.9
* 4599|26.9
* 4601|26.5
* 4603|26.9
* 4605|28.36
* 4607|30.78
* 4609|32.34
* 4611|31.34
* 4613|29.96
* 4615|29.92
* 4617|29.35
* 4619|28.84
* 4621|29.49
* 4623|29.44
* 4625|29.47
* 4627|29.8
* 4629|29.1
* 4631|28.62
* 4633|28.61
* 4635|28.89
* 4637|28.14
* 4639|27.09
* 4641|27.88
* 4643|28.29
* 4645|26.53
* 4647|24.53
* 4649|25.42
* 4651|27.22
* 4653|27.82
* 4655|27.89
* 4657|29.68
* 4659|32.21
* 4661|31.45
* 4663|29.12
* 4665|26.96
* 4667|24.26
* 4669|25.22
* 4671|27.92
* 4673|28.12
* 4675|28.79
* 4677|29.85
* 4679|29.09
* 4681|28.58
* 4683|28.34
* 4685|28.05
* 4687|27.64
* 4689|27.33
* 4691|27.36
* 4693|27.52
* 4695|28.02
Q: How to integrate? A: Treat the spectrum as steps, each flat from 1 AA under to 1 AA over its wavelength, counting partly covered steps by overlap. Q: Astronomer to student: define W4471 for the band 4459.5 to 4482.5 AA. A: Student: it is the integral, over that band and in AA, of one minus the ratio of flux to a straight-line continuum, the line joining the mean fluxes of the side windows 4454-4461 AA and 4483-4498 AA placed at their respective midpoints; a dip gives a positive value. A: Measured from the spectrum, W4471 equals -4.21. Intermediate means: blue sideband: 17.2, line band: 24.3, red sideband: 25.2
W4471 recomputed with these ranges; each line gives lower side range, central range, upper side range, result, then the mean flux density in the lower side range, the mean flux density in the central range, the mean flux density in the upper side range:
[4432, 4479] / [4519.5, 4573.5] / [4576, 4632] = -0.5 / 22.9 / 26.6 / 28.5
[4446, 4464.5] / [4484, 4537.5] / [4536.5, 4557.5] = -3.7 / 20.7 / 26.1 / 26.9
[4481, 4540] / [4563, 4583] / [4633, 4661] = -1.0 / 26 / 28.3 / 28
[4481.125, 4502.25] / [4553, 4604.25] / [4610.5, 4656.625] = -1.2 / 25.5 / 27.9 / 28.4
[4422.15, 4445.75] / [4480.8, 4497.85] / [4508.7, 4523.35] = 0.9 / 22.4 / 25.1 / 28.5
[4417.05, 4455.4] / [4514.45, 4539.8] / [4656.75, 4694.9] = -0.3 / 22.4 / 24.9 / 28.3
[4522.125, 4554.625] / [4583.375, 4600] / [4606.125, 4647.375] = 0.1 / 25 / 27.3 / 29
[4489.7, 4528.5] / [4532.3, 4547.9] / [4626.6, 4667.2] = 1.0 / 26.9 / 25.3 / 28.1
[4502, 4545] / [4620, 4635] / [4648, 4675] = -0.9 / 26.4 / 29.2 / 28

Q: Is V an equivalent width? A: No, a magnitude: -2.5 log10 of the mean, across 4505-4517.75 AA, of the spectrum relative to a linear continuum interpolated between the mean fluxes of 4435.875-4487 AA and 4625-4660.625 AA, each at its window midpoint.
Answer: -0.16 mag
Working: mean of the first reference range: 23.4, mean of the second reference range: 28.2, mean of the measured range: 28.8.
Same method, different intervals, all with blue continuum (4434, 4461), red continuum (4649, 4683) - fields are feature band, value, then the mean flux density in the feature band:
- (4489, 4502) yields -0.09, 25.3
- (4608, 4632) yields -0.11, 29.8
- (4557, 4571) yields -0.16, 29.1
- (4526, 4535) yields 0.14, 21.3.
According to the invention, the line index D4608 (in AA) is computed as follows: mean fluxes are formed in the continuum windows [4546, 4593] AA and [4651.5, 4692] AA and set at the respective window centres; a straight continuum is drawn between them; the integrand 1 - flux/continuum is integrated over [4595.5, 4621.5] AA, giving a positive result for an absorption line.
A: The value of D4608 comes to -0.80 AA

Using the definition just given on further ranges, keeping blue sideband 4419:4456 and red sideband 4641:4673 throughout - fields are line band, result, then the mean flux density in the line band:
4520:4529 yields -0.1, 24.8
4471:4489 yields -1.9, 26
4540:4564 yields -2.4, 27.7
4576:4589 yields -0.7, 27.2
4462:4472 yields -0.4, 24.2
